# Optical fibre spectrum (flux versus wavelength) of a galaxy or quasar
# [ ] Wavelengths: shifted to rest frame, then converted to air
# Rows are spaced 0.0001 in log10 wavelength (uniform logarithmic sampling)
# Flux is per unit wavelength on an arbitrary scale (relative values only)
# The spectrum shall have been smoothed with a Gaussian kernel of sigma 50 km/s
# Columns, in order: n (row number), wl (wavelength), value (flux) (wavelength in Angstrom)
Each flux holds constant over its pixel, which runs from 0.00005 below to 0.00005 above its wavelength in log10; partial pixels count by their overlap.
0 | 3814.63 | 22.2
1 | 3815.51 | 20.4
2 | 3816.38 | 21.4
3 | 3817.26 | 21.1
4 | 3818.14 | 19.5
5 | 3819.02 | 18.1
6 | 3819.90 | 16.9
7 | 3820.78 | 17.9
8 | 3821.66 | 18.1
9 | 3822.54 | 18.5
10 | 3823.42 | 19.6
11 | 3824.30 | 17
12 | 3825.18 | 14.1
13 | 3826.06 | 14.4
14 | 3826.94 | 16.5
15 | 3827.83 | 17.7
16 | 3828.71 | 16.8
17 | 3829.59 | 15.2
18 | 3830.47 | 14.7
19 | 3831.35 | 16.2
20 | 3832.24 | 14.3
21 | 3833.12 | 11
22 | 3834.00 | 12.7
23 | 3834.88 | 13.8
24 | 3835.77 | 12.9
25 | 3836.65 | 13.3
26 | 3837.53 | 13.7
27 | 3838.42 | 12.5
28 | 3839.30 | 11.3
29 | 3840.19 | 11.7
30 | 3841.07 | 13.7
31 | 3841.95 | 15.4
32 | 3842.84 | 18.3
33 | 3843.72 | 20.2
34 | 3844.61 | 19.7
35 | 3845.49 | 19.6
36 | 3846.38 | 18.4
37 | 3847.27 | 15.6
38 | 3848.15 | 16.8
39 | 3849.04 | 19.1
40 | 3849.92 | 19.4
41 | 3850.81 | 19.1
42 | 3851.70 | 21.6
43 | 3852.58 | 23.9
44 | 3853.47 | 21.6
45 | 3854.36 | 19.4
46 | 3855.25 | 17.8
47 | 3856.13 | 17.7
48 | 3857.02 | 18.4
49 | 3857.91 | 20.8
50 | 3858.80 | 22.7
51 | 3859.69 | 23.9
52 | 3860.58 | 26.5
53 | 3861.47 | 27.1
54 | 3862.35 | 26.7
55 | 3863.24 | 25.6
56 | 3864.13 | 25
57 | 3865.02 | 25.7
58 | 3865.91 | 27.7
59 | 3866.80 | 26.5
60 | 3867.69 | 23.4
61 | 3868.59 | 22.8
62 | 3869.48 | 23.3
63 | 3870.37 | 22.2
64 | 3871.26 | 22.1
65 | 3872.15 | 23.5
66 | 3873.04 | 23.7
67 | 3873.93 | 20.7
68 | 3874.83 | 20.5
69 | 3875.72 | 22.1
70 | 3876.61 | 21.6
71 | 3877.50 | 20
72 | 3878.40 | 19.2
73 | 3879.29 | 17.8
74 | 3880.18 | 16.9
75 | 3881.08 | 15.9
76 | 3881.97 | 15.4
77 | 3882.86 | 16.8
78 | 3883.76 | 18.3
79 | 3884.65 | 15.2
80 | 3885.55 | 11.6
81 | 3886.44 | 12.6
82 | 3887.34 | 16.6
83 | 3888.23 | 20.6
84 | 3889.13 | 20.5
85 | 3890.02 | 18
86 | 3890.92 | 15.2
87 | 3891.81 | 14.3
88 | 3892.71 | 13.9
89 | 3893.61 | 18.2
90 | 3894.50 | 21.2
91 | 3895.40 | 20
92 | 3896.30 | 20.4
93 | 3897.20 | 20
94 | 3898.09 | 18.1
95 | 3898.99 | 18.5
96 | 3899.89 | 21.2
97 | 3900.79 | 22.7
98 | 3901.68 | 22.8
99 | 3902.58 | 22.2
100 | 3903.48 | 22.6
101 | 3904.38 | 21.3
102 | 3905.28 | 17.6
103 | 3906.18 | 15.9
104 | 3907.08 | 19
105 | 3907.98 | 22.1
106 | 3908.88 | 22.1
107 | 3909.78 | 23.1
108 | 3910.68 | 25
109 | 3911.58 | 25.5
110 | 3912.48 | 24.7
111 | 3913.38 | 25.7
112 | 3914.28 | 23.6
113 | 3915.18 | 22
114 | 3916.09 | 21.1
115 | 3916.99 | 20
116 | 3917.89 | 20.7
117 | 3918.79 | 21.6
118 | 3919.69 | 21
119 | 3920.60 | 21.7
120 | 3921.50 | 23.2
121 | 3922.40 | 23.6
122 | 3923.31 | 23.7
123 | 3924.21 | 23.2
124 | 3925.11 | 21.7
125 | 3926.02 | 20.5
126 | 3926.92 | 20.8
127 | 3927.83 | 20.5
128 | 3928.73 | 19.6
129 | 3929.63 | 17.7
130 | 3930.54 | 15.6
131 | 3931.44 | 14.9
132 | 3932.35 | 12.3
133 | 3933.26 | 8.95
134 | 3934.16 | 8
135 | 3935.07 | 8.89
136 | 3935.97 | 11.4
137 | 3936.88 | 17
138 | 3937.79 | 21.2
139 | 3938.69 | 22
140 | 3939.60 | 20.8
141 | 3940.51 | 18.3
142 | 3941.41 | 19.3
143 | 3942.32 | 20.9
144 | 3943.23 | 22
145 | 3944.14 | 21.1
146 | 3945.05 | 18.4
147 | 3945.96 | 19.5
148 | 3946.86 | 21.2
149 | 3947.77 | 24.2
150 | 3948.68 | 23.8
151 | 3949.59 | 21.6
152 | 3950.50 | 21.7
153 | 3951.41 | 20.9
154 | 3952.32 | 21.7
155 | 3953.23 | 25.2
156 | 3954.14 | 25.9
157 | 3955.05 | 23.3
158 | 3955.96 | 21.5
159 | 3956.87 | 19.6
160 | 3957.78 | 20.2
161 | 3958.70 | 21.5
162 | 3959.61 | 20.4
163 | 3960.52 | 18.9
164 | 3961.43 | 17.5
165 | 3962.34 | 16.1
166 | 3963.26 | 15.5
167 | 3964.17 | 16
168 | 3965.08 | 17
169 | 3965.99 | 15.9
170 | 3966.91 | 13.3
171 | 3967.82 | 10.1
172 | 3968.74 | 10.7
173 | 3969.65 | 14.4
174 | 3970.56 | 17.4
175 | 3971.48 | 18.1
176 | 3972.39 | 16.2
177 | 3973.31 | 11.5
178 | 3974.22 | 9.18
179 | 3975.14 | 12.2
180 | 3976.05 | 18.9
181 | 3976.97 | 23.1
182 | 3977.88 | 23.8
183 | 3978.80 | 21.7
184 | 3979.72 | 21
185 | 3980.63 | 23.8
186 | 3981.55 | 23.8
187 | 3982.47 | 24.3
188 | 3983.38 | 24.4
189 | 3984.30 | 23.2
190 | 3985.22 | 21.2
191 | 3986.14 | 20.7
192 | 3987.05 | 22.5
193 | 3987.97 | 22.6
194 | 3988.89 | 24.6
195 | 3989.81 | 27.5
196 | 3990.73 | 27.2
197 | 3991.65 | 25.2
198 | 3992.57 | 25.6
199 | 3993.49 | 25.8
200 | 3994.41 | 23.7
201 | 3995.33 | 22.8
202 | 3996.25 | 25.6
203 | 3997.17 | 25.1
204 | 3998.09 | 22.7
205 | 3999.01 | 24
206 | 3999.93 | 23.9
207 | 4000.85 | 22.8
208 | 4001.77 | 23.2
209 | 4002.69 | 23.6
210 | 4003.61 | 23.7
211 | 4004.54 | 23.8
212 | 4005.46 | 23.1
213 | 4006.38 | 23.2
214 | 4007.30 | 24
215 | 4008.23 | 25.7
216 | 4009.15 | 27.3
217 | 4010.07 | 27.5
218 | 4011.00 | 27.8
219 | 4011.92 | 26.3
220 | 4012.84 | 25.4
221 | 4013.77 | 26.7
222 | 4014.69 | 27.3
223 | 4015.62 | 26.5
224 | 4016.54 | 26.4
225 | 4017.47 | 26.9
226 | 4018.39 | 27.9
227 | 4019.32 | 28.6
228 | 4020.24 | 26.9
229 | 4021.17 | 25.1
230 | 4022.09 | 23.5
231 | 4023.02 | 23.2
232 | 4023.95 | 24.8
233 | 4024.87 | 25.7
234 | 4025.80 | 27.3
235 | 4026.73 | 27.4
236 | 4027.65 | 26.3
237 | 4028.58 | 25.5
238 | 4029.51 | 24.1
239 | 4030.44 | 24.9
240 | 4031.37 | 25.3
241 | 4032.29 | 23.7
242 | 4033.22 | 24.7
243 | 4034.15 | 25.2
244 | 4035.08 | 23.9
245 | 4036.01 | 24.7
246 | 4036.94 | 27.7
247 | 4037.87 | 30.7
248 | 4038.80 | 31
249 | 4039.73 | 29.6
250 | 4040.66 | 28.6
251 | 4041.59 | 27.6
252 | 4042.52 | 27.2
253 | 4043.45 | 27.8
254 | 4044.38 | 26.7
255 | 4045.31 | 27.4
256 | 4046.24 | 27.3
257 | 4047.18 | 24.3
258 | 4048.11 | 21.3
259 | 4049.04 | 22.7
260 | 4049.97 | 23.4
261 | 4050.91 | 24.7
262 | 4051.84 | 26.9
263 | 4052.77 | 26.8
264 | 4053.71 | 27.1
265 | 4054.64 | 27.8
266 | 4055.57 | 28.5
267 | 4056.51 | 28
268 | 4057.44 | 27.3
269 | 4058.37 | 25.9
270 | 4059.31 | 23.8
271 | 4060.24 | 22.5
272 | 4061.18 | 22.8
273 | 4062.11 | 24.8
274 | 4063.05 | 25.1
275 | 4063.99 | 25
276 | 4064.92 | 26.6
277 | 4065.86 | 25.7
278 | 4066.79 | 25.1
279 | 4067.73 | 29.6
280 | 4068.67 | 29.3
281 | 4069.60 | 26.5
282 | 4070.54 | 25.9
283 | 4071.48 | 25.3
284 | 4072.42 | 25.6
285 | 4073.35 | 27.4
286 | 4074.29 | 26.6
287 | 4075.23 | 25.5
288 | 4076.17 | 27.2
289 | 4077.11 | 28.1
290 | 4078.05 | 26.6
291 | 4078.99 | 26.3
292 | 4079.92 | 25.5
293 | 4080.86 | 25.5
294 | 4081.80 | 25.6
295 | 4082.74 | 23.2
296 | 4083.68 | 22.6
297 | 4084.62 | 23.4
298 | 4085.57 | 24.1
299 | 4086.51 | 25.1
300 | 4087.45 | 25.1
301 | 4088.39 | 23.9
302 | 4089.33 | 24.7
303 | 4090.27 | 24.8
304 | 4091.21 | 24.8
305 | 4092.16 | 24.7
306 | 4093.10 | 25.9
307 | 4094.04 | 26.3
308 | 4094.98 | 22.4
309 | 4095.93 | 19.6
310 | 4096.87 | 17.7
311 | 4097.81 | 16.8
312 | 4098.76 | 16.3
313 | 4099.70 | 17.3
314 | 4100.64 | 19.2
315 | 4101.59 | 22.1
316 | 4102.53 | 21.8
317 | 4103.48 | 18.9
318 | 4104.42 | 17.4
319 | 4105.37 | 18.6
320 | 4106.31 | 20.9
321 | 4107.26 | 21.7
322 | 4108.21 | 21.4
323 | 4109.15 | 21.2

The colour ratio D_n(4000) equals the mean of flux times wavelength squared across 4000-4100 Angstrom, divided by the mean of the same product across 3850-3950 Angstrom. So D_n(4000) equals 1.4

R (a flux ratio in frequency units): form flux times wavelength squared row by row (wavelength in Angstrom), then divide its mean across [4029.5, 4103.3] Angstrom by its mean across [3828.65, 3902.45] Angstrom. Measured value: 1.46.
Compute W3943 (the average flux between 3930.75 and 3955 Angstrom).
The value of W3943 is 18.9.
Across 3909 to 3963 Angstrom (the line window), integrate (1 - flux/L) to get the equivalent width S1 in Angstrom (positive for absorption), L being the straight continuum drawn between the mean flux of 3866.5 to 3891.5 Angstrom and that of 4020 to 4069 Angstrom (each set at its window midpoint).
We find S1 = 3.30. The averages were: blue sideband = 19.3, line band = 20.3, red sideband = 26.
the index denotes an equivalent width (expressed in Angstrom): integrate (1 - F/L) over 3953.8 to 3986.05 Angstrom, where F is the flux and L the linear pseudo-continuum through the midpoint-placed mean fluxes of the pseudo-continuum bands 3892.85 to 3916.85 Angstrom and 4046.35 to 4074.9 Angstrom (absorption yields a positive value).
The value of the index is 6.3 Angstrom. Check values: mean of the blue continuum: 21.3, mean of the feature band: 18.6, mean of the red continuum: 25.8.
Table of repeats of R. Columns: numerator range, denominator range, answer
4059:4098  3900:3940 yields 1.35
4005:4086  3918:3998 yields 1.36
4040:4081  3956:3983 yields 1.54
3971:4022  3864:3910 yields 1.25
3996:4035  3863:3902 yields 1.36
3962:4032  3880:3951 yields 1.22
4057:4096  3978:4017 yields 1.08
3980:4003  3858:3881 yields 1.11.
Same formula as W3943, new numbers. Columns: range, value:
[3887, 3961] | 20.1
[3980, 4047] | 25.4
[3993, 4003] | 23.9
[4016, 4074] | 26.1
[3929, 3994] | 19.3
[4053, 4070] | 26.2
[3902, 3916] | 22.1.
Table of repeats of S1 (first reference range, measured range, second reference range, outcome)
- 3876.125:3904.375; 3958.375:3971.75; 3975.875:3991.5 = 3.7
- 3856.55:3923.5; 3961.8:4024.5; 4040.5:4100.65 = 2.8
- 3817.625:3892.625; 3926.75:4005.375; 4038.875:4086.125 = 9.1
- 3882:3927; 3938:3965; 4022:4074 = 1.8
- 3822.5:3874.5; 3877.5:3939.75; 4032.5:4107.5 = 4.6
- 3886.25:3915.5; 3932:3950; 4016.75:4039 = 3.3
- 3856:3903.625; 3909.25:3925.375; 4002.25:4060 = -0.7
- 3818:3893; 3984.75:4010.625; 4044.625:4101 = -1.9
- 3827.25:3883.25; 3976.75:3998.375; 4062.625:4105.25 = -1.8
